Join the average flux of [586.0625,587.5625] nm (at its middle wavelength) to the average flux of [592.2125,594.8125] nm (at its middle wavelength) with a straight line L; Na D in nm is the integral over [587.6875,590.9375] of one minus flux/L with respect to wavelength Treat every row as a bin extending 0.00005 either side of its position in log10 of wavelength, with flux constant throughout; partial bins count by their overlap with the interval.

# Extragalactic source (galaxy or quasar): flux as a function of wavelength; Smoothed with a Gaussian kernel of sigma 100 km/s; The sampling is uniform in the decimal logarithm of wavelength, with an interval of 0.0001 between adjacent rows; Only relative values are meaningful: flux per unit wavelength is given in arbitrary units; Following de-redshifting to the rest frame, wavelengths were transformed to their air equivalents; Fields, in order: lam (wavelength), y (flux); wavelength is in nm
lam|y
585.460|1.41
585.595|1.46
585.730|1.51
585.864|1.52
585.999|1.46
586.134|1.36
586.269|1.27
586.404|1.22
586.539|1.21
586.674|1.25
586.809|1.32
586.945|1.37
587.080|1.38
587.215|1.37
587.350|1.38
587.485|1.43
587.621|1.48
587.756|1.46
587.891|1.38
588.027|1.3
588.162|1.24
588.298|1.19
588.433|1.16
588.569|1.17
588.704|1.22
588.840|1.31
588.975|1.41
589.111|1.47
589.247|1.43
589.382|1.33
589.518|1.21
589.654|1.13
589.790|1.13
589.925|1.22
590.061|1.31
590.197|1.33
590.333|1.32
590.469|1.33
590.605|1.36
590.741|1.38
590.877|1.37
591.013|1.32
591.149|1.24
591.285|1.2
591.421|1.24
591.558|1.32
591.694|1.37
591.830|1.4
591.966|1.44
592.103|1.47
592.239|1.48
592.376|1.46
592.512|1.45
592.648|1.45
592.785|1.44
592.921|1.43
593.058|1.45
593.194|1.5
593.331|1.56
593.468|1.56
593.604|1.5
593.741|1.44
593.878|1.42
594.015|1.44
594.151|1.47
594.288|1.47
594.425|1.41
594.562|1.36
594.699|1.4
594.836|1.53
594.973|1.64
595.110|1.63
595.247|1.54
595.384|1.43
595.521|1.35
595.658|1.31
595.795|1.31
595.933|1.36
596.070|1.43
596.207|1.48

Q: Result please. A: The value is 0.18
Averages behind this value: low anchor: 1.32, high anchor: 1.46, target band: 1.3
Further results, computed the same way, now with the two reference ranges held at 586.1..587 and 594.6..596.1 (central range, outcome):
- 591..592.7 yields 0.01 nm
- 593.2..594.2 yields -0.05 nm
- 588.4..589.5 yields 0.01 nm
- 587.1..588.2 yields -0.07 nm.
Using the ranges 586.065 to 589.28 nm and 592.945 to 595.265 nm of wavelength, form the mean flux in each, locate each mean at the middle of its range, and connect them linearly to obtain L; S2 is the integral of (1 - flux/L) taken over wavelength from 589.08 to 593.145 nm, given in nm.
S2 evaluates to 0.18 nm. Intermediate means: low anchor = 1.32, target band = 1.35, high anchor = 1.49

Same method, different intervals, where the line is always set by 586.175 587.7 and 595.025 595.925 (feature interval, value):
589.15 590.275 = 0.08 nm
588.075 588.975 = 0.08 nm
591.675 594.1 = -0.11 nm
